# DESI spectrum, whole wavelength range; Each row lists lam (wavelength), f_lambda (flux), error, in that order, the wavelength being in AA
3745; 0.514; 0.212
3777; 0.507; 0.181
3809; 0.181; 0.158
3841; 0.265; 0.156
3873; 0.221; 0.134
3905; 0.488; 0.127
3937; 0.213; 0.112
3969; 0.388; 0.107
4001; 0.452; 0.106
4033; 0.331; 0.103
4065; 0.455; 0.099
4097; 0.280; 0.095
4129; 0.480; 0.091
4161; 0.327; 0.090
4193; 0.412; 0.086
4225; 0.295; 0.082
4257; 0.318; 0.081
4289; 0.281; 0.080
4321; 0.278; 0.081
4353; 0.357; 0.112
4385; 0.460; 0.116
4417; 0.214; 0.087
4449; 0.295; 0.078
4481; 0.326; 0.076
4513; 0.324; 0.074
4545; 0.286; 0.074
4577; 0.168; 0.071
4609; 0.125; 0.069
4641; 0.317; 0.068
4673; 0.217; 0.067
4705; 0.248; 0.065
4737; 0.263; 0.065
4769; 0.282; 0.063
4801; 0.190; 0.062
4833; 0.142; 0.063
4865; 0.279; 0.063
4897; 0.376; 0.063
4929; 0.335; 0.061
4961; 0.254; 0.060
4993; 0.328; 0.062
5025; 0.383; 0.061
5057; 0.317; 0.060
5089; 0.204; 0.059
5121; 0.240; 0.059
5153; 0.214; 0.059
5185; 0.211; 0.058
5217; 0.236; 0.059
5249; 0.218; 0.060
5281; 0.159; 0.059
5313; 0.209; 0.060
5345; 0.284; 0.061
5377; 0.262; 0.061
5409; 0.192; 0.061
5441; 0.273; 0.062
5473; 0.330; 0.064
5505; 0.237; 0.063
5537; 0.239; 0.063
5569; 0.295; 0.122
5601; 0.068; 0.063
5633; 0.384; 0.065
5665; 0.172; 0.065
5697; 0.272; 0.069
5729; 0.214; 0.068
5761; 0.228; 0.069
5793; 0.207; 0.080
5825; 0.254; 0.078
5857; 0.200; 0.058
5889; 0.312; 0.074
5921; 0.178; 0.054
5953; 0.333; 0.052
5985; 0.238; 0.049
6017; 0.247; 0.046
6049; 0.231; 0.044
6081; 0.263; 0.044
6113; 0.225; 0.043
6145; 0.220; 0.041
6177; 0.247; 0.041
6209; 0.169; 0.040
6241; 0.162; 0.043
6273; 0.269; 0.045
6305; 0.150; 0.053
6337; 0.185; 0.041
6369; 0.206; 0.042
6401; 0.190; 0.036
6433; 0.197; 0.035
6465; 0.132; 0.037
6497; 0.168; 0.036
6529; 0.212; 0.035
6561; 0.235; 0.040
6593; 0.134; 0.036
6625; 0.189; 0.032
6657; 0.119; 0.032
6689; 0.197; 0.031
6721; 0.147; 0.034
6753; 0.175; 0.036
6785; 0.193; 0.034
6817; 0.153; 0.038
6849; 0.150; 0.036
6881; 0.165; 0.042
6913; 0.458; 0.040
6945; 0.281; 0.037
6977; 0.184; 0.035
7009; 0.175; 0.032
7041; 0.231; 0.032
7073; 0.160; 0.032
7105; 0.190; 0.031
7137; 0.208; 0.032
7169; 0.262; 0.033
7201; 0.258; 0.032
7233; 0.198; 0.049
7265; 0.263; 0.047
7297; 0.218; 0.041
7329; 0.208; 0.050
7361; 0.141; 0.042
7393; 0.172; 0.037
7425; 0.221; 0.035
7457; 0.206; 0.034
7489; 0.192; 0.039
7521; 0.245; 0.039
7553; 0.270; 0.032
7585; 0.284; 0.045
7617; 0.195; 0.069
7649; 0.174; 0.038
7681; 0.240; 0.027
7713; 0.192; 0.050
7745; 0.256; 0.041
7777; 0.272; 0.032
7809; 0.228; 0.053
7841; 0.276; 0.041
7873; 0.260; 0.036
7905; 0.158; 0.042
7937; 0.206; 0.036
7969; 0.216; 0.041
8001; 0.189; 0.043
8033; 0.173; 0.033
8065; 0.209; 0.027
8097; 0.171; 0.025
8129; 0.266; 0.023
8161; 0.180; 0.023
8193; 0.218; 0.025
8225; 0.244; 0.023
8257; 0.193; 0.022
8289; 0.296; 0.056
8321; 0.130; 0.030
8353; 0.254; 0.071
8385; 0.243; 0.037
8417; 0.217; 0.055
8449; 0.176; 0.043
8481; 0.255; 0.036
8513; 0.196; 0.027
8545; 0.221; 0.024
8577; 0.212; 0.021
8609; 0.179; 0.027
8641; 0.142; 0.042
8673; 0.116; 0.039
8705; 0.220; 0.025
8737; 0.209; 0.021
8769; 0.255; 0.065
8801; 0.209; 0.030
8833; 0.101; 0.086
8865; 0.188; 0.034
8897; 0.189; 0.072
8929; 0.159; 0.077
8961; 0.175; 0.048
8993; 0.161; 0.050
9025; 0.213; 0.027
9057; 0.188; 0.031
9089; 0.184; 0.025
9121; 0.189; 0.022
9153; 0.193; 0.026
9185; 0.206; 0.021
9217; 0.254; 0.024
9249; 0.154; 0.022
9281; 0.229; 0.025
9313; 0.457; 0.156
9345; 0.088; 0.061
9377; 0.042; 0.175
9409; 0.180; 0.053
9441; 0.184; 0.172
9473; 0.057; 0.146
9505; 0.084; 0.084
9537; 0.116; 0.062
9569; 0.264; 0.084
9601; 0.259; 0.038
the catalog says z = 0.86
